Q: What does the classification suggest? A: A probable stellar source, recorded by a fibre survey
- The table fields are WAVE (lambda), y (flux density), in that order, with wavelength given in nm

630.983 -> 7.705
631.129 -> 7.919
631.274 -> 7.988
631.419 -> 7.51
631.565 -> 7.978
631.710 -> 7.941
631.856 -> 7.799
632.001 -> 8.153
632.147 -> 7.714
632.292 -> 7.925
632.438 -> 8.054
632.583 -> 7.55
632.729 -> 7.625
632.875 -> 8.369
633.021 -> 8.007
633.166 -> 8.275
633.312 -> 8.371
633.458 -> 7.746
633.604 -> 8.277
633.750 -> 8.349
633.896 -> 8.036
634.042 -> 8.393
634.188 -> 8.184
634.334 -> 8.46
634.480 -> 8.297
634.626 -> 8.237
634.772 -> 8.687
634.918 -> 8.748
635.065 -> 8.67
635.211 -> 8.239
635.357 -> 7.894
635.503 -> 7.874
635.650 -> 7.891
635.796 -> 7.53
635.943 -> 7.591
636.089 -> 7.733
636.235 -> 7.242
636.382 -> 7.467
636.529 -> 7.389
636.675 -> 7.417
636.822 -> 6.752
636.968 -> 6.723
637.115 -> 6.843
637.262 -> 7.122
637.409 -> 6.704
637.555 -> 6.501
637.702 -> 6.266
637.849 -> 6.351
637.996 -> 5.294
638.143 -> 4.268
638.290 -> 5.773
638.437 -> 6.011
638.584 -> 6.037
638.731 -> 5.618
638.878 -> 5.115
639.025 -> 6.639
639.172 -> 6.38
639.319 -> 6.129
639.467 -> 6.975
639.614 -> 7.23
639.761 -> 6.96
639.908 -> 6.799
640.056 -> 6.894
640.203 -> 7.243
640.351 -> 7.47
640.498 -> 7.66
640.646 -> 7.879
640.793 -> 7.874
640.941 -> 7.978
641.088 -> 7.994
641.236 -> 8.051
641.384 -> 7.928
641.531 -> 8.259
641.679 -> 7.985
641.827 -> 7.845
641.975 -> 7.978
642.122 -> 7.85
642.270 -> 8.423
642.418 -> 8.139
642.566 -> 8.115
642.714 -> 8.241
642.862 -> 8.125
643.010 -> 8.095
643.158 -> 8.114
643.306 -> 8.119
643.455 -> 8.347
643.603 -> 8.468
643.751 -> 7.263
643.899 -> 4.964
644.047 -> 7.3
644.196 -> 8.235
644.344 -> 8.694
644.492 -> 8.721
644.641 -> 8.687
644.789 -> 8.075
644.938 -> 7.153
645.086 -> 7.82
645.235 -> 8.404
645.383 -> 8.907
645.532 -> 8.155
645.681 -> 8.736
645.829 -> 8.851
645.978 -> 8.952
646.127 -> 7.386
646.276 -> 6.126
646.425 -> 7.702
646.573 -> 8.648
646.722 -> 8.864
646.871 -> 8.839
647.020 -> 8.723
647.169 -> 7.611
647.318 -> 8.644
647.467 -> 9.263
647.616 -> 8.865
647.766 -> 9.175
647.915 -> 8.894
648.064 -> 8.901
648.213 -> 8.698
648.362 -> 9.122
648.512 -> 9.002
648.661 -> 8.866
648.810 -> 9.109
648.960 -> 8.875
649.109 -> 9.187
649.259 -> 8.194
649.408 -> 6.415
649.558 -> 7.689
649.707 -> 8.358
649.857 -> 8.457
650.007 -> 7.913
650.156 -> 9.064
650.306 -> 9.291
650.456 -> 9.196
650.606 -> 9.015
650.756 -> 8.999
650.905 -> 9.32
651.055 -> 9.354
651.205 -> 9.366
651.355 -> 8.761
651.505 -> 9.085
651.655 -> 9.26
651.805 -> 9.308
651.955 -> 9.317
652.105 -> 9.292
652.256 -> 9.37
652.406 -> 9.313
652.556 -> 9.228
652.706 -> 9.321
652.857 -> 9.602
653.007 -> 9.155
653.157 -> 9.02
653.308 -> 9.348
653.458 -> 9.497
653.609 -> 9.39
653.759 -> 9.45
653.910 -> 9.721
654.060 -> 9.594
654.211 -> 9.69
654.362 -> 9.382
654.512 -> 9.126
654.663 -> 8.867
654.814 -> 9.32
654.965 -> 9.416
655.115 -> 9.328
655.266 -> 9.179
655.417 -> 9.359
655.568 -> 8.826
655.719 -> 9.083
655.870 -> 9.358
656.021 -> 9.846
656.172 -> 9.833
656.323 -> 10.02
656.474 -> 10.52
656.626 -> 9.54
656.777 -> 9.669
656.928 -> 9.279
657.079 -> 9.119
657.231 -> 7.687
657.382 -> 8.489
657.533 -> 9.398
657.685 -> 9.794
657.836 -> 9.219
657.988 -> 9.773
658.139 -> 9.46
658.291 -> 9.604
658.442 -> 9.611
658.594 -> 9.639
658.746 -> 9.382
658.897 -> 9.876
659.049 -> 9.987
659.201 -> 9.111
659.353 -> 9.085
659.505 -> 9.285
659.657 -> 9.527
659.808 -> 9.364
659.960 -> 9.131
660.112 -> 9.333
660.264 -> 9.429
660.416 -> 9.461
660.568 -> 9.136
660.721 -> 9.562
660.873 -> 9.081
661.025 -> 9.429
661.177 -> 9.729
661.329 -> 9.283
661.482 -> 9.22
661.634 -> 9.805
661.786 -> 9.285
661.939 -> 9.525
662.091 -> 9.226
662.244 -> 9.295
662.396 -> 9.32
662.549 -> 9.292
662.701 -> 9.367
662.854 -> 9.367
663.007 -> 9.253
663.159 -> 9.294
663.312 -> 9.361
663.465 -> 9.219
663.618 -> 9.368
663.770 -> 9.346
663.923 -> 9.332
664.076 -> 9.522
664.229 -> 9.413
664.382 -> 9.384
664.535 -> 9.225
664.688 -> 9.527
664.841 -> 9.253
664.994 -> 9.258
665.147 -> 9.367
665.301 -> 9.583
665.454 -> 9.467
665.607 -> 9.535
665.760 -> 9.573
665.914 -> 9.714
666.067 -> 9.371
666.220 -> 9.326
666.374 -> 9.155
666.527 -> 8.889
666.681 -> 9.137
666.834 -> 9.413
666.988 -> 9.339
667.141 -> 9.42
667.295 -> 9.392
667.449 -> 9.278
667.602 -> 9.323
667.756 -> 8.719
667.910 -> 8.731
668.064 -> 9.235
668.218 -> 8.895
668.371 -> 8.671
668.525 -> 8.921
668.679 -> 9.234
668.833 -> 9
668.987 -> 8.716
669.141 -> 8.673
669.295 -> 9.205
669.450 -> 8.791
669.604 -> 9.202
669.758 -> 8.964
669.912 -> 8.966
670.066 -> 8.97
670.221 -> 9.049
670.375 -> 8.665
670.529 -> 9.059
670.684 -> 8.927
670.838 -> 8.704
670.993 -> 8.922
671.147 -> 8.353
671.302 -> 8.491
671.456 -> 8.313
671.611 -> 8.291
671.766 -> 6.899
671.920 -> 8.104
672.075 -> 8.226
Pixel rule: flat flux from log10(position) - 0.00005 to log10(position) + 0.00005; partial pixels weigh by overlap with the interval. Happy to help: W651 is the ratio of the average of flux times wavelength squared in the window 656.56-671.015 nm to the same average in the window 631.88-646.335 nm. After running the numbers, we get 1.31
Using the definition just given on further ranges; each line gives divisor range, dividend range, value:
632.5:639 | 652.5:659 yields 1.36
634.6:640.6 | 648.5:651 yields 1.29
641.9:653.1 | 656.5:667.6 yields 1.15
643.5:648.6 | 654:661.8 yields 1.17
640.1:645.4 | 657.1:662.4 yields 1.24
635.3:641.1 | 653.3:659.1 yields 1.45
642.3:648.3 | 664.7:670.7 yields 1.19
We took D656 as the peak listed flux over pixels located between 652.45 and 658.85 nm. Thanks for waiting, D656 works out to 10.52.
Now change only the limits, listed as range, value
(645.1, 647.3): 8.952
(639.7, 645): 8.721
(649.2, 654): 9.721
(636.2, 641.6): 8.259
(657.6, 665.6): 9.987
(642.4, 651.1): 9.354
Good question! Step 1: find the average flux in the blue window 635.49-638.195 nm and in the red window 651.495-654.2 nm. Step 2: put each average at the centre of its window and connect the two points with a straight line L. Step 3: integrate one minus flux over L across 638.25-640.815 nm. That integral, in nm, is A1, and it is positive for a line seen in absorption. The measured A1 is 0.22 nm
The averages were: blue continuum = 6.89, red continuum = 9.36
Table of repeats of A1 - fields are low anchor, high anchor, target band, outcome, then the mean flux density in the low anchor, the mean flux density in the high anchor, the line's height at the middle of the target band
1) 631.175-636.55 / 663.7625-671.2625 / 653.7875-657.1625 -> -0.28 nm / 8.01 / 9.14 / 8.74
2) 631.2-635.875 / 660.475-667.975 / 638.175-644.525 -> 0.75 nm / 8.09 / 9.34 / 8.4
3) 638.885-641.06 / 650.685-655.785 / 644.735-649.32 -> -0.13 nm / 7.11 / 9.29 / 8.27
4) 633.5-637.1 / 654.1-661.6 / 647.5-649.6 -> 0.02 nm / 7.9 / 9.39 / 8.77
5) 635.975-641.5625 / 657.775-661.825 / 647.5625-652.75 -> -0.40 nm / 6.86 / 9.44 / 8.26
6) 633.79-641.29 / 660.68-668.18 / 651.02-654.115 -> -0.34 nm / 7.21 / 9.33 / 8.4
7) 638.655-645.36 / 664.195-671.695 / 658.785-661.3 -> -0.23 nm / 7.62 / 9.08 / 8.63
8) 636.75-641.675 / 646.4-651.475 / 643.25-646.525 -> -0.02 nm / 6.8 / 8.73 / 7.93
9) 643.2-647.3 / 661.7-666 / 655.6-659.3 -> -0.22 nm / 8.07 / 9.38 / 8.93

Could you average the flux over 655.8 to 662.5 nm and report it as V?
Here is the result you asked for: 9.42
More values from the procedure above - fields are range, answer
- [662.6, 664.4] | 9.35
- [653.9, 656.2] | 9.35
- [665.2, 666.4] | 9.47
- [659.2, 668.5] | 9.31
